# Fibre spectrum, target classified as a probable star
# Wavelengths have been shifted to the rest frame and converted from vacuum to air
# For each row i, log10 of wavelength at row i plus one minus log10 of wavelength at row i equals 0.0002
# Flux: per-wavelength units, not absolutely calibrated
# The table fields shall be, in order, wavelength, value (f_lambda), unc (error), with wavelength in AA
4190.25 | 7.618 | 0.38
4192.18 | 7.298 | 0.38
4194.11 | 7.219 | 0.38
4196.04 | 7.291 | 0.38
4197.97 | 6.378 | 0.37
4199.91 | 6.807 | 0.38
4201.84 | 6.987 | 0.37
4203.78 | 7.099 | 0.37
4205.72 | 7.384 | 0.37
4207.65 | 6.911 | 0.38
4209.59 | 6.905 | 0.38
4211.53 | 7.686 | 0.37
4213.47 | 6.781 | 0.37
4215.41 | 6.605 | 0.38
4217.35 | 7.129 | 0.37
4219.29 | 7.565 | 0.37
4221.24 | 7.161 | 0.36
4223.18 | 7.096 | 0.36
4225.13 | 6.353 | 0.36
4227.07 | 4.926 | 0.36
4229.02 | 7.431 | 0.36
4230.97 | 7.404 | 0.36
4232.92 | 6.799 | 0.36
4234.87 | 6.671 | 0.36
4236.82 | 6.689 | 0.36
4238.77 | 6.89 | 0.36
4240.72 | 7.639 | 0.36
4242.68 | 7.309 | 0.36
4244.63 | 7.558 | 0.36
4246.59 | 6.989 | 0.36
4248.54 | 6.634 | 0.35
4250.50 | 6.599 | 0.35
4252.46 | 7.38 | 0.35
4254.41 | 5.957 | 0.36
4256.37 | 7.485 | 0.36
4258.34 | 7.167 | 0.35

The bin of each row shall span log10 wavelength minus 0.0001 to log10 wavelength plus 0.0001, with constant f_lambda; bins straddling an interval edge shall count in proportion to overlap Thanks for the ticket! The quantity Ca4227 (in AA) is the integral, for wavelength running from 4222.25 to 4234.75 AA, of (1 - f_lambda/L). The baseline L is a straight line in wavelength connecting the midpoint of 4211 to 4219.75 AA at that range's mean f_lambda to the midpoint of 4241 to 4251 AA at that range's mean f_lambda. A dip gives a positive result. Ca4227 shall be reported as 0.8 AA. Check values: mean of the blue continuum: 7.11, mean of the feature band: 6.66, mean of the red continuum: 7.08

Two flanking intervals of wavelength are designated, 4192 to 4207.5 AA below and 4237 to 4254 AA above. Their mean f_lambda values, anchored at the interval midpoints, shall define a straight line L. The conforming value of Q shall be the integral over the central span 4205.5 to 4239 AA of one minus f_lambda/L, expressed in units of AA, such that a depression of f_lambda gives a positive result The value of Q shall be 0.7 AA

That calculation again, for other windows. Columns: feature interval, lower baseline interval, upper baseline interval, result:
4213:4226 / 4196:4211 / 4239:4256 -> 0.0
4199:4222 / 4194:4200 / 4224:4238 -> -1.0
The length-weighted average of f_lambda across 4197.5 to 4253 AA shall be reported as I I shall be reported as 6.96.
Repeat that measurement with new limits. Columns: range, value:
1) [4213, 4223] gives 7.07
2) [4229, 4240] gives 6.96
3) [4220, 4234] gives 6.75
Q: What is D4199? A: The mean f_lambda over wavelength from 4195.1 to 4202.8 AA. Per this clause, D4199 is 6.87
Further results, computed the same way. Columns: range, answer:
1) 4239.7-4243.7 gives 7.47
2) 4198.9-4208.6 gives 7.03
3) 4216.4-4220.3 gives 7.34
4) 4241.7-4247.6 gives 7.28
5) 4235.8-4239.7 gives 6.79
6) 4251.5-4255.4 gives 6.68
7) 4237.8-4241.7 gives 7.26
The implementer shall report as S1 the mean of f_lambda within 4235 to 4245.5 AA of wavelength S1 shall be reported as 7.17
